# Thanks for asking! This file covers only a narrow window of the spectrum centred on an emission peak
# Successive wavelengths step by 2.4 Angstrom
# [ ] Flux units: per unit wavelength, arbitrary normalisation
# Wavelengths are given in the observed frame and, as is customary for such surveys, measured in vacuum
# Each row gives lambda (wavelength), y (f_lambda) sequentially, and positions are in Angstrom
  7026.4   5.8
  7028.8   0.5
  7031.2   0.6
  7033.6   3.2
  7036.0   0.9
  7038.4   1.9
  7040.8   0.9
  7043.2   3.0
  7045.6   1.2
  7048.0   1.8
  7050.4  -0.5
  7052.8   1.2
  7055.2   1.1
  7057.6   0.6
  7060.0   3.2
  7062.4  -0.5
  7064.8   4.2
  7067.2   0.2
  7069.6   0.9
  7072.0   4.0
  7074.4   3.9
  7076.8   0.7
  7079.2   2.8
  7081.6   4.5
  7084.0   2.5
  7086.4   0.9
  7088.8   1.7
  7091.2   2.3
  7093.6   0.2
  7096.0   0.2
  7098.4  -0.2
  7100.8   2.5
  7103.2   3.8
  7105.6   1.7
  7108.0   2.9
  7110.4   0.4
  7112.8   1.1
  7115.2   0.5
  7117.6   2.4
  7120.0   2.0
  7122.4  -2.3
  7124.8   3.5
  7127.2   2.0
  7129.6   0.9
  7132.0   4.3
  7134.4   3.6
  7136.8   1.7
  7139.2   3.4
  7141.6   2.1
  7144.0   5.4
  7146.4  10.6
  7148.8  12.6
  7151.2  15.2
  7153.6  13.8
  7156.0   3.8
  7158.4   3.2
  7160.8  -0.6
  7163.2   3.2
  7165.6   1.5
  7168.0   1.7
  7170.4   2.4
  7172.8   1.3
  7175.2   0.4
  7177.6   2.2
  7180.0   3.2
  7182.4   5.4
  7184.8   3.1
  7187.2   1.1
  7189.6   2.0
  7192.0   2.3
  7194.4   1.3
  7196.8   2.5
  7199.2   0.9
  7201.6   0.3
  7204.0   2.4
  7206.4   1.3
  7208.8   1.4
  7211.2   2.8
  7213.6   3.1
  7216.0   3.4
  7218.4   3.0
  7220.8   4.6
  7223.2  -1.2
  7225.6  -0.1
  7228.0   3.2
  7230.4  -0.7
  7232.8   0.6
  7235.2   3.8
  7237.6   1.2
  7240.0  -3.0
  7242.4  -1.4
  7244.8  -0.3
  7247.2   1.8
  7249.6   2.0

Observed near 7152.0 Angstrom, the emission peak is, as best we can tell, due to [O II] 3727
